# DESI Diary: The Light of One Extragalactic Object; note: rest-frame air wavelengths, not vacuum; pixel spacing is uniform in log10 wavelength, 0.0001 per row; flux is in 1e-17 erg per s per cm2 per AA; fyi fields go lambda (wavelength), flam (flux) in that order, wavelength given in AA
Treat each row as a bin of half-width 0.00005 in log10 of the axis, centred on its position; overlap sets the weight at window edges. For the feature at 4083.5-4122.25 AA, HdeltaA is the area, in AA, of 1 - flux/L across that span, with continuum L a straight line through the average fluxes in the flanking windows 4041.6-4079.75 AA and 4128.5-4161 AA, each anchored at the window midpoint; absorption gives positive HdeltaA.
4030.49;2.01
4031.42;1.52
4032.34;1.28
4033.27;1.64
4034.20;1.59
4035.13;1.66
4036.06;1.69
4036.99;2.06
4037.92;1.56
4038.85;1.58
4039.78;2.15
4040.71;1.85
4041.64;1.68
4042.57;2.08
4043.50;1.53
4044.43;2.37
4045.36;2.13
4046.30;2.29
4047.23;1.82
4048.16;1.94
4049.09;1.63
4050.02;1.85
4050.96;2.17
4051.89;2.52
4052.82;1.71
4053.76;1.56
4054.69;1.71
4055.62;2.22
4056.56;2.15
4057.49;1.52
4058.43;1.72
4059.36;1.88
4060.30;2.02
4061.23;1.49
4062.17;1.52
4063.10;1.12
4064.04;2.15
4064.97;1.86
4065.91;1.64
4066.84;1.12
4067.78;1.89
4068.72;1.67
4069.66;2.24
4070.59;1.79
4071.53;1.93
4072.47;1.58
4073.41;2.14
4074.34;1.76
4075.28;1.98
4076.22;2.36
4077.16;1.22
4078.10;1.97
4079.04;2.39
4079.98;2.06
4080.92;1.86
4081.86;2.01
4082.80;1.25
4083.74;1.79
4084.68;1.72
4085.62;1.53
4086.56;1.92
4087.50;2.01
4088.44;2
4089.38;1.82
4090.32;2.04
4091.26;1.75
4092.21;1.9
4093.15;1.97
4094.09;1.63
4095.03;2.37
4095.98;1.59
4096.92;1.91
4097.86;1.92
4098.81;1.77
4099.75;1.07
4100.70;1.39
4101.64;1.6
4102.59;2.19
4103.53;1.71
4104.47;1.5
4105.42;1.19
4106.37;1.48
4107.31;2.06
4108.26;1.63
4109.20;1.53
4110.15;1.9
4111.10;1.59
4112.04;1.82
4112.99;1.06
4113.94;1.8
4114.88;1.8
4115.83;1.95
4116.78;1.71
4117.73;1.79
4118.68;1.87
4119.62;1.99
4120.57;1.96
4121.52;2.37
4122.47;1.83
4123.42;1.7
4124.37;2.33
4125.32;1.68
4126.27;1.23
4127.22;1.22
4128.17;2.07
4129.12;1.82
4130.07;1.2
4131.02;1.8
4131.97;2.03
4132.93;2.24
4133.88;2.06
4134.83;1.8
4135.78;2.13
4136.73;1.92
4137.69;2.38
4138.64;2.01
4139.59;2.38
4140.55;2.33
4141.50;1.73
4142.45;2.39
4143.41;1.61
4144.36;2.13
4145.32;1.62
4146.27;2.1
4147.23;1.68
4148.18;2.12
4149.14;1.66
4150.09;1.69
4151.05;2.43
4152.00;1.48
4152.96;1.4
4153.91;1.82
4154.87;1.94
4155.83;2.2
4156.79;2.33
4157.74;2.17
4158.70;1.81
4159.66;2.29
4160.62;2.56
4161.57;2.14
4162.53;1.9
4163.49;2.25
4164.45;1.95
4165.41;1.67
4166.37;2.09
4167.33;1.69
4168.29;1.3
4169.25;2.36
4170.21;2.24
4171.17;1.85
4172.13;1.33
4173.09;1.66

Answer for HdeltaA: 3.02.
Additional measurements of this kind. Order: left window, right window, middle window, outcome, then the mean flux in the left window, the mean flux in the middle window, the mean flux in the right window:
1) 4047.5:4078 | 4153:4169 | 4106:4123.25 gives 1.1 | 1.82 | 1.79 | 1.99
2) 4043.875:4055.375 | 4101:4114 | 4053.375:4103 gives 0.0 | 1.98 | 1.81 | 1.64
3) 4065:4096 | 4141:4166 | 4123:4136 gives 0.8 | 1.85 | 1.8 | 1.97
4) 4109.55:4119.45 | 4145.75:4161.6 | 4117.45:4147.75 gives -1.1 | 1.73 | 1.92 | 1.99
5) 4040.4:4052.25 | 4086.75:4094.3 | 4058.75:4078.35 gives 1.7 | 1.99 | 1.78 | 1.9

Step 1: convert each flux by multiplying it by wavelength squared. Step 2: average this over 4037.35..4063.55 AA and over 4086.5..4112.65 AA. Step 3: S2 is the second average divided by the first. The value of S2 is 1.0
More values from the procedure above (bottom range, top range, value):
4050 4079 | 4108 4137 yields 1.01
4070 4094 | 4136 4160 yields 1.10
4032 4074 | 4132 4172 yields 1.15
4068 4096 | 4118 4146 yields 1.05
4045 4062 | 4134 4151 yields 1.10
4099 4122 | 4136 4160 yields 1.18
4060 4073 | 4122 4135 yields 1.07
